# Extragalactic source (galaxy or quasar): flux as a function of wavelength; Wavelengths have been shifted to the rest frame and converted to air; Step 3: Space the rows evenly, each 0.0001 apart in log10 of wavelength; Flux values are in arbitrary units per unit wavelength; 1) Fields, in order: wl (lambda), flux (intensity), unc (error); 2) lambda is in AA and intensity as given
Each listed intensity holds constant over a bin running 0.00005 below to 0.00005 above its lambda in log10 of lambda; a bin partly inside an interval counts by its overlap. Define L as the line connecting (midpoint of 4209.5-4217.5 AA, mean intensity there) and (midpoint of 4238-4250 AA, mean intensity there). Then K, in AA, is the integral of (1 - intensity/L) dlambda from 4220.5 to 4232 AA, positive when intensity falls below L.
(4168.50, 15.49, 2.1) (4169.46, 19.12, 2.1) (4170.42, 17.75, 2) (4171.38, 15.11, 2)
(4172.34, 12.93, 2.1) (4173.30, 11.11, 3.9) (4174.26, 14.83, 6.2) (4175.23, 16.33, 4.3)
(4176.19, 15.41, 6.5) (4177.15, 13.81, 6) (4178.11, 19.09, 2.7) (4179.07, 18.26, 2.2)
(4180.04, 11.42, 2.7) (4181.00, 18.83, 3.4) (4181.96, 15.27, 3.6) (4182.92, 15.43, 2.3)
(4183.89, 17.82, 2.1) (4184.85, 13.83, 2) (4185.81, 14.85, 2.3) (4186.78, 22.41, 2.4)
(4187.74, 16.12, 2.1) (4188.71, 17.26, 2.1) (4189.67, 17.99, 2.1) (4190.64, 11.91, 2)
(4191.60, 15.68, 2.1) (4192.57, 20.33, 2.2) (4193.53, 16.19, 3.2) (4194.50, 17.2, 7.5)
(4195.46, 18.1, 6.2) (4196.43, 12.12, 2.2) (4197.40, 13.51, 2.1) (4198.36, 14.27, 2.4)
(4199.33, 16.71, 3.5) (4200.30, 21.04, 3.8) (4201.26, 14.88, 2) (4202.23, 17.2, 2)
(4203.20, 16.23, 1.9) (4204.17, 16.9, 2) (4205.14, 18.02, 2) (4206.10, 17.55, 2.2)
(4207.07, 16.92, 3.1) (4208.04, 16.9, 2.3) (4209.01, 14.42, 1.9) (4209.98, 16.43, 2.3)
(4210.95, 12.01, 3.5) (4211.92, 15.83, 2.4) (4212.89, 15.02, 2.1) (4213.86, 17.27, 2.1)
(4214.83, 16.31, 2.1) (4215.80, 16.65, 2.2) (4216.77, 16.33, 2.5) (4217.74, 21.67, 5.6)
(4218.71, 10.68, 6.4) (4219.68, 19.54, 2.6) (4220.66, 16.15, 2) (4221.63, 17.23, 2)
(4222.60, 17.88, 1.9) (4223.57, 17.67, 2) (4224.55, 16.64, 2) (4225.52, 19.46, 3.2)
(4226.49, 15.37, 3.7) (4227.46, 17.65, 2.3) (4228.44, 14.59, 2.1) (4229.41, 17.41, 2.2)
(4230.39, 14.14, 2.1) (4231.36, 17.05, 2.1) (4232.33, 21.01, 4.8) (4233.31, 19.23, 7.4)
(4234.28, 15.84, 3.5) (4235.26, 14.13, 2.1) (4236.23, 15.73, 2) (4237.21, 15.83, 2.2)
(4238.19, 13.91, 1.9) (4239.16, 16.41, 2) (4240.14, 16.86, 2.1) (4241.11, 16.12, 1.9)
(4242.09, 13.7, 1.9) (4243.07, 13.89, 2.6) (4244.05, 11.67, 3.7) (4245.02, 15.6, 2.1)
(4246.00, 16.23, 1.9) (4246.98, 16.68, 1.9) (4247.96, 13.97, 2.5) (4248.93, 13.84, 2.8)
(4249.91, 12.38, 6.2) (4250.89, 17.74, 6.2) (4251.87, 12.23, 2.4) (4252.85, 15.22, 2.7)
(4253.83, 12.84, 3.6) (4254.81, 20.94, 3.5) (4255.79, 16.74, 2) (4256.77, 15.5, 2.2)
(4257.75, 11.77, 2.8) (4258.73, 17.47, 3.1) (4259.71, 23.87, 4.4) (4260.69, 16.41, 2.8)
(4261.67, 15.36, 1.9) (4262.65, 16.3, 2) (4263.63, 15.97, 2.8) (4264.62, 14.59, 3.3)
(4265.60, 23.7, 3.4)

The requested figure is -1.03 AA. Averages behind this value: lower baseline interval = 15.9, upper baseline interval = 14.8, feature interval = 16.9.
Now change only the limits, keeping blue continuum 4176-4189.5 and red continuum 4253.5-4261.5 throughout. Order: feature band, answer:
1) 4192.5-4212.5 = 0.45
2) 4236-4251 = 1.71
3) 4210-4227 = 0.15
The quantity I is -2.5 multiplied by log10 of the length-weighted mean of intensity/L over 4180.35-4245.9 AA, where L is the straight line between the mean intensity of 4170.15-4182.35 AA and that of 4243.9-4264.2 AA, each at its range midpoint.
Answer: -0.05 mag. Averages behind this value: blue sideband 15.4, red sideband 15.7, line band 16.3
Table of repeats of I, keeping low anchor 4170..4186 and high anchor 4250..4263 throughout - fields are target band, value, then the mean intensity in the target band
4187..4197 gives -0.06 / 16.4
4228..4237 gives -0.04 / 16.6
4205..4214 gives -0.01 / 15.9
